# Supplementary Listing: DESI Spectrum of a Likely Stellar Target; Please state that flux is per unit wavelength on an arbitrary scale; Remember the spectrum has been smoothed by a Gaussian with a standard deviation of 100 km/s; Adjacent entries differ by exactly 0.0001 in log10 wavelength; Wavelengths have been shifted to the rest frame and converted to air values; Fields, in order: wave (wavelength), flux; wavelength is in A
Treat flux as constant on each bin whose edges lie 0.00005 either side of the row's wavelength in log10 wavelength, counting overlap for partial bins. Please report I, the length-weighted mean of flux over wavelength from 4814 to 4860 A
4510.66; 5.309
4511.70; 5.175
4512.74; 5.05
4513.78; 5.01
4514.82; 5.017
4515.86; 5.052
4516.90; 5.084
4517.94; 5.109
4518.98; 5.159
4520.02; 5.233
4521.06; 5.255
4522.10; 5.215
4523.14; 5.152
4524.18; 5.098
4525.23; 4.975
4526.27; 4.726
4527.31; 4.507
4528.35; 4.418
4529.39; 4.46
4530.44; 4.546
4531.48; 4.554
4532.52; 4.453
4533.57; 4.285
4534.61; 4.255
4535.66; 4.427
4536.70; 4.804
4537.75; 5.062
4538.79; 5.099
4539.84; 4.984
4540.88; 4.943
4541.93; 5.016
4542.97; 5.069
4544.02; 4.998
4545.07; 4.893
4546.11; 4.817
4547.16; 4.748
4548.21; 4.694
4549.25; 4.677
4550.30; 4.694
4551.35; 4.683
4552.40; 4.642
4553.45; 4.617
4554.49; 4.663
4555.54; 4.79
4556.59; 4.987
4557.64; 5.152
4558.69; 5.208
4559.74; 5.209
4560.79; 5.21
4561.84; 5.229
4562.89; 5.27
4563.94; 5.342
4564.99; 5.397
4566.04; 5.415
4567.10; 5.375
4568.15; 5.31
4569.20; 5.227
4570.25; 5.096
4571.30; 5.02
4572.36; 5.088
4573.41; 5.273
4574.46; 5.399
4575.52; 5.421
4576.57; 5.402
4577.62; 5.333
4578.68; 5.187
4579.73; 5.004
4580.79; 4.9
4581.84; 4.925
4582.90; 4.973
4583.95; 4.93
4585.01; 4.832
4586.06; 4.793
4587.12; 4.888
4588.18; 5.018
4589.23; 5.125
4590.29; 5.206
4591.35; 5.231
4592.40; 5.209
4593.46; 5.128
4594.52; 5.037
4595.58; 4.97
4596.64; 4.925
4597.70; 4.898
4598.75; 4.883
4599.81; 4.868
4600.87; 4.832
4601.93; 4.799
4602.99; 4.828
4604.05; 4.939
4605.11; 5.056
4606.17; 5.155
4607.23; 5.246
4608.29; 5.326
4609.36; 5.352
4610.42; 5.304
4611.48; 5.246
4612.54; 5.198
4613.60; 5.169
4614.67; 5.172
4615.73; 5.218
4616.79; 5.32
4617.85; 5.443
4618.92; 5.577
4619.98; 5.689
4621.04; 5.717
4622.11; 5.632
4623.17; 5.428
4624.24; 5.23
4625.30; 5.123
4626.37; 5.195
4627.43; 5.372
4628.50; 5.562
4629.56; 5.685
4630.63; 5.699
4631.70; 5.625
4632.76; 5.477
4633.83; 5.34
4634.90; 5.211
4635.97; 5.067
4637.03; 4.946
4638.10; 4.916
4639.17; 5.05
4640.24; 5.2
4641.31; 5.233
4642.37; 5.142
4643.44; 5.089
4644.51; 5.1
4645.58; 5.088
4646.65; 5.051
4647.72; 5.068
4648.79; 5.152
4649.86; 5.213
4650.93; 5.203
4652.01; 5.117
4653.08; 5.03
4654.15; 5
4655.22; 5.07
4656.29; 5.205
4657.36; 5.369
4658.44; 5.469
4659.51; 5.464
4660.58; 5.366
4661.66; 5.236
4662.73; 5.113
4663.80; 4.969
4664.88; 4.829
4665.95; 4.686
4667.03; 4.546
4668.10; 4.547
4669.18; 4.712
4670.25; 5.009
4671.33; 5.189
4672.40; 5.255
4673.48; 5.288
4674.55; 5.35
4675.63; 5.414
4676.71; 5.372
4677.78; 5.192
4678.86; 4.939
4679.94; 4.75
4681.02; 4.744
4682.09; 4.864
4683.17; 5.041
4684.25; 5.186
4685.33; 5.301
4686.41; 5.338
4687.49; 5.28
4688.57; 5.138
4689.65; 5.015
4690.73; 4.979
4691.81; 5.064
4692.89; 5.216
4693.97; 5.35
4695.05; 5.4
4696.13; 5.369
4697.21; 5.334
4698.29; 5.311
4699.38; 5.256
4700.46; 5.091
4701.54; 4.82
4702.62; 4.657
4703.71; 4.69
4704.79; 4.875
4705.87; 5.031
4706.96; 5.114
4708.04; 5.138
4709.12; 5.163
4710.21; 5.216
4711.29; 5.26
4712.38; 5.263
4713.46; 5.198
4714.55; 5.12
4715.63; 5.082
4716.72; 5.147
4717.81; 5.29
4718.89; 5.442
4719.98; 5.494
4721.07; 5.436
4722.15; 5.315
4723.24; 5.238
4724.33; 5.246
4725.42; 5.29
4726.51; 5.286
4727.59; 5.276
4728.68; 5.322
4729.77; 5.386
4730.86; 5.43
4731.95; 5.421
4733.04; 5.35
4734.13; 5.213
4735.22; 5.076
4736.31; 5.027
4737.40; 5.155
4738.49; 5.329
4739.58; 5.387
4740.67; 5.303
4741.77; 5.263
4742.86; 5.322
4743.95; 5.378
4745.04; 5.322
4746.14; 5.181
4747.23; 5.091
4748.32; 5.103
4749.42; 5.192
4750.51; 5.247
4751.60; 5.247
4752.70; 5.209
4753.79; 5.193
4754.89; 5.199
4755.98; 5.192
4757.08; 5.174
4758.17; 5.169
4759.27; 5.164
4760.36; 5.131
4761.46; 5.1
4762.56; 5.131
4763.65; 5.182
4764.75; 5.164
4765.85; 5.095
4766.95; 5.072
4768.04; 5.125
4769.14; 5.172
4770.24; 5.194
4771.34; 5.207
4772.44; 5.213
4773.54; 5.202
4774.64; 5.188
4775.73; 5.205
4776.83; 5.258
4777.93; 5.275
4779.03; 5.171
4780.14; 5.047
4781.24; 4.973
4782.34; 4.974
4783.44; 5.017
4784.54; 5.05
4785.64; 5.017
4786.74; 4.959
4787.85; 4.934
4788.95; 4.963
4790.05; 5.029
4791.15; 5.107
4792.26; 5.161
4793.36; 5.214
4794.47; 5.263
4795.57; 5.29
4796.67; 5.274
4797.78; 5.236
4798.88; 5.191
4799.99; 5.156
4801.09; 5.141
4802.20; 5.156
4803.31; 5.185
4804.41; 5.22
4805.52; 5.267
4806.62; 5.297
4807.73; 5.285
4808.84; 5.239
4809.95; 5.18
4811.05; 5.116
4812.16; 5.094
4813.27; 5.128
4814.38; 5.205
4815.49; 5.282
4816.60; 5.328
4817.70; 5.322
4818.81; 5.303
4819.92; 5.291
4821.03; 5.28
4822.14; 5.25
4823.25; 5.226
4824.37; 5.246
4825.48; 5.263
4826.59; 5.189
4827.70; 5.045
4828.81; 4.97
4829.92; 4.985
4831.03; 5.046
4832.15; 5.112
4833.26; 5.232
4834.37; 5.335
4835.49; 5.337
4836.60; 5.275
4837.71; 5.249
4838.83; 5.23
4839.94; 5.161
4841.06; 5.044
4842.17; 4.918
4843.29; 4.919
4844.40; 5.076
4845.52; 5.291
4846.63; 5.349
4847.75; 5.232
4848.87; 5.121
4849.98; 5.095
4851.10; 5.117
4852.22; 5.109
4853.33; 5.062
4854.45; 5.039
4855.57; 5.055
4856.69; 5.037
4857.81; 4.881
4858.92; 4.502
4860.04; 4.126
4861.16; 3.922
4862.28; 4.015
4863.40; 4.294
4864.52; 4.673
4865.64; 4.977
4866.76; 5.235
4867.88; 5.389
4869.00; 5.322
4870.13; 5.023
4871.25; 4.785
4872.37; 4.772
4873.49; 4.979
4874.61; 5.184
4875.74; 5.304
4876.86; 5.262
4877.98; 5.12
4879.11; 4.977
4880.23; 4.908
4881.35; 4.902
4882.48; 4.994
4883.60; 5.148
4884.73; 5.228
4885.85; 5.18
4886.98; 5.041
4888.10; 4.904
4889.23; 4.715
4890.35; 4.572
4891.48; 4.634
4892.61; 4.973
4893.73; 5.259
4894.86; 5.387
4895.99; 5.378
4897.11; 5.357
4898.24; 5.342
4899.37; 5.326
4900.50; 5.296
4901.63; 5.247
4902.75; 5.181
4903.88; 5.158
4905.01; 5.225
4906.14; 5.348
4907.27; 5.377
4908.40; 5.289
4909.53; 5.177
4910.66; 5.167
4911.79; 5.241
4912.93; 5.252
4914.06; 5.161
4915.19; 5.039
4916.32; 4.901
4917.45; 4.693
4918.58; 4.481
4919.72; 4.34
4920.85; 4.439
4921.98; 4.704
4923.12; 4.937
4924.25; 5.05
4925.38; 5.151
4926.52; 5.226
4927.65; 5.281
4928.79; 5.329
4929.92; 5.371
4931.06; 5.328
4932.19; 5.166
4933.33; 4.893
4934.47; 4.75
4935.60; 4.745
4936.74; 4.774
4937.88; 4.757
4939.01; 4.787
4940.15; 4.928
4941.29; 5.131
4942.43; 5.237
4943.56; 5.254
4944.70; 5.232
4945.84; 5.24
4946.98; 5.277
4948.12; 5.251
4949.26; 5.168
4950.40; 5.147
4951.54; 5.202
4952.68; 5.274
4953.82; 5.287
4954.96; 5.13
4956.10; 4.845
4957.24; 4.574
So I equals 5.14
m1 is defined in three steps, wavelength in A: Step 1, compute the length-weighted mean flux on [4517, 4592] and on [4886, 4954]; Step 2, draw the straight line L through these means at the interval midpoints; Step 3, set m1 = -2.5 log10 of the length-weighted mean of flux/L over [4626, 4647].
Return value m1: -0.05 mag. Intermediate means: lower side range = 4.98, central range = 5.26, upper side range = 5.08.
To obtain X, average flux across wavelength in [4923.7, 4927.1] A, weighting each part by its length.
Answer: 5.15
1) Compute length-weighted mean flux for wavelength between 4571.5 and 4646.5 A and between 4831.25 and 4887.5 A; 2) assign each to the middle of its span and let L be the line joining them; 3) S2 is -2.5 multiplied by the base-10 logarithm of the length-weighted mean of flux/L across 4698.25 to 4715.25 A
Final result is 0.010 mag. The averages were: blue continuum 5.18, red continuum 5.01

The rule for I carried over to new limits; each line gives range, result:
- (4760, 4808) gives 5.15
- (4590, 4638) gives 5.23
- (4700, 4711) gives 4.99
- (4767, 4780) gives 5.19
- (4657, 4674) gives 5.06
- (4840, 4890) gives 4.96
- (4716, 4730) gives 5.31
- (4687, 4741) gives 5.21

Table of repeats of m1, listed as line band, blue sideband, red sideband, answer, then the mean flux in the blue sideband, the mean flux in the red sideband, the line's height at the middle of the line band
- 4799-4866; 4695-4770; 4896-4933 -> 0.017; 5.2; 5.11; 5.15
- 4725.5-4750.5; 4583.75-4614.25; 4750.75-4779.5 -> -0.022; 5.05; 5.18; 5.16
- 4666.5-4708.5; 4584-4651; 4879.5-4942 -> 0.015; 5.18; 5.05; 5.15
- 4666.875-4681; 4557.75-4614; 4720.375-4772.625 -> 0.029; 5.12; 5.23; 5.18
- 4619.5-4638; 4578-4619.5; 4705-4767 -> -0.059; 5.08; 5.23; 5.11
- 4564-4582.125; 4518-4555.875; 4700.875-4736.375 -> -0.076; 4.8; 5.19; 4.88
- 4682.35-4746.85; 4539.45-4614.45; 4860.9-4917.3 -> -0.034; 5.05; 5.05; 5.05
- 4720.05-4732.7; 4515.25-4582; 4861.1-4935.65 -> -0.070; 4.97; 5.03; 5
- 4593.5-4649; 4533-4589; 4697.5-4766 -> -0.030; 4.99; 5.2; 5.07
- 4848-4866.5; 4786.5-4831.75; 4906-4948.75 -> 0.078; 5.18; 5.04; 5.12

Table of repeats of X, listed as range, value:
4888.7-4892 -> 4.64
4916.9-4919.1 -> 4.59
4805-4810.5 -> 5.26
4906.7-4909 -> 5.33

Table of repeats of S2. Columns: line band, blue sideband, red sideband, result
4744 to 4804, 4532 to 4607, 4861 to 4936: -0.03 mag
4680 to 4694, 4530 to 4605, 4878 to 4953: -0.02 mag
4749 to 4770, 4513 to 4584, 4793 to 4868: -0.02 mag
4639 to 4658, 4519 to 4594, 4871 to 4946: -0.03 mag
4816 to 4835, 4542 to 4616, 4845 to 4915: -0.03 mag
